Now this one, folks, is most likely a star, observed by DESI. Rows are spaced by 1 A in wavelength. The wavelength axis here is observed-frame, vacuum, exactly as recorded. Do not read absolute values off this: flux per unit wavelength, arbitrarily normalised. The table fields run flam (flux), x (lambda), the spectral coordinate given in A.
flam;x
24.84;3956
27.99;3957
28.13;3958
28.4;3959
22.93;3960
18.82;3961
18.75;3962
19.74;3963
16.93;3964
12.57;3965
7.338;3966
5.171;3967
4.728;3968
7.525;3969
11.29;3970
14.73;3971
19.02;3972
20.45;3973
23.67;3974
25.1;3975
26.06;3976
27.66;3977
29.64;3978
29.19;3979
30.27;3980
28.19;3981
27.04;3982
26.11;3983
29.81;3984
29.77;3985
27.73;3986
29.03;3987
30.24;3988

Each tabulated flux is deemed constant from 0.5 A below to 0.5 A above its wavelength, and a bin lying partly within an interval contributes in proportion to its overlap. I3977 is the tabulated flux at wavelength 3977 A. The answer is 27.66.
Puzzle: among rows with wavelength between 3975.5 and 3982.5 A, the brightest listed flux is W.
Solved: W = 30.27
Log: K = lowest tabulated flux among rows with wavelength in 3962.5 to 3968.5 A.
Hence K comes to 4.728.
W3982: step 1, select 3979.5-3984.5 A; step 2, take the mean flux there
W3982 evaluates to 28.3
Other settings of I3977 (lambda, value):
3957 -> 27.99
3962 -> 18.75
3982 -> 27.04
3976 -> 26.06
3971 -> 14.73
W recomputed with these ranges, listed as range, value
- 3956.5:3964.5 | 28.4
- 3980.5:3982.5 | 28.19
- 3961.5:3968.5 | 19.74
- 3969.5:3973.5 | 20.45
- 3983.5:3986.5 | 29.81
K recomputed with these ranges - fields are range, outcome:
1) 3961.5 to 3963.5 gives 18.75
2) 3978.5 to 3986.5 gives 26.11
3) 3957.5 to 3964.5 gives 16.93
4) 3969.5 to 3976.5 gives 11.29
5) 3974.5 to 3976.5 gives 25.1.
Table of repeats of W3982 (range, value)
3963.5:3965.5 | 14.8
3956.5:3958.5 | 28.1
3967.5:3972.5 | 11.5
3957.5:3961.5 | 24.6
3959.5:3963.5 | 20.1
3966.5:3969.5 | 5.81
